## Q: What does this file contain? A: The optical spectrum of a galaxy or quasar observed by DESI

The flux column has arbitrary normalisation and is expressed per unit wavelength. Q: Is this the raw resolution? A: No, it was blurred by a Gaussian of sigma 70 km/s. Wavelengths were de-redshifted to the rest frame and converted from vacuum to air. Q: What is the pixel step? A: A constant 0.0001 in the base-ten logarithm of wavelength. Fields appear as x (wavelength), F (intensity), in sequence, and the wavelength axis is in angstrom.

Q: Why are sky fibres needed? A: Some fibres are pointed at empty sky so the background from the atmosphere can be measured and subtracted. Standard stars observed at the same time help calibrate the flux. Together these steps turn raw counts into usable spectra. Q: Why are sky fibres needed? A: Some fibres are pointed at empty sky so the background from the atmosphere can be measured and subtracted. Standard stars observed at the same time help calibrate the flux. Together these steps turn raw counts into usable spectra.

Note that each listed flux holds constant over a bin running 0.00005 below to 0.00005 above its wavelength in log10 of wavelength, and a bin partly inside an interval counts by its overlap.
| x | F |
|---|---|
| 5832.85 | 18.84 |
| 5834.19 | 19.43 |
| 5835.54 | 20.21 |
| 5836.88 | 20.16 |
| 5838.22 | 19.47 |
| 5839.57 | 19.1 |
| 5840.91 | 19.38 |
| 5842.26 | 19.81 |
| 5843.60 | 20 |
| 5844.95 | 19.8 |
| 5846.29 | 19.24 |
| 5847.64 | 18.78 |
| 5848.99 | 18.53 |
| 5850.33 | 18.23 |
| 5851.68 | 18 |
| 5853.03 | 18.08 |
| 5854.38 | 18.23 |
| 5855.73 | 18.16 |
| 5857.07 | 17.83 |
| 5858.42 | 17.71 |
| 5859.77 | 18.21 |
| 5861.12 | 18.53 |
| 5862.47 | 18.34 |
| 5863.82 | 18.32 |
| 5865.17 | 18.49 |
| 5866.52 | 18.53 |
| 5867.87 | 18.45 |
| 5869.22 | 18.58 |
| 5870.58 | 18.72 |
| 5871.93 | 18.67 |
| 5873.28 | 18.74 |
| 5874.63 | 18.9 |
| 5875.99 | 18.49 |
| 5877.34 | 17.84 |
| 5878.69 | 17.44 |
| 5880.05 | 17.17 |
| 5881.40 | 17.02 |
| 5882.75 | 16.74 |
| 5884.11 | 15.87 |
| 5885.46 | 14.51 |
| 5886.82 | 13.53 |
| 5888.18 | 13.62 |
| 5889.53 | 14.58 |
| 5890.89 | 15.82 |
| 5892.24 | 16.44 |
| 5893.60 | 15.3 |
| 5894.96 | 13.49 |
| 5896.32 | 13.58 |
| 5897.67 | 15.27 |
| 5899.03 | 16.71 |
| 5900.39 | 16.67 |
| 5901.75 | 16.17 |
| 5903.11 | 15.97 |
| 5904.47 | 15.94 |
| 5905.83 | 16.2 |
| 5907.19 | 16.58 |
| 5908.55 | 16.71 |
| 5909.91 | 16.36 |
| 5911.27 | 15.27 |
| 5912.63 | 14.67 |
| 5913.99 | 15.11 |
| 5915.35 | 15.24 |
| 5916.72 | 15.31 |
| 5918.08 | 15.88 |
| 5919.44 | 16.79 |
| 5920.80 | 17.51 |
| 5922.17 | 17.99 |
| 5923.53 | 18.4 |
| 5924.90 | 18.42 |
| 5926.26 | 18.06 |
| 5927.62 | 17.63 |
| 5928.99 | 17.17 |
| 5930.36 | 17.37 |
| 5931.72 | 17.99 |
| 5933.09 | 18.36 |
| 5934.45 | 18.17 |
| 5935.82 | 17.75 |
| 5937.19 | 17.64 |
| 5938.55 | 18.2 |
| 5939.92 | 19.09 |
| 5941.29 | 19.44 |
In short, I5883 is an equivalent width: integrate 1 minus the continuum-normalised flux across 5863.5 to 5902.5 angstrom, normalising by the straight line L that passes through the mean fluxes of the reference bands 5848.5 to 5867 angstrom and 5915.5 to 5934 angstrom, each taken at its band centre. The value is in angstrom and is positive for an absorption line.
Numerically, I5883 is 2.8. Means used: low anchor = 18.2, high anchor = 17.4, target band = 16.7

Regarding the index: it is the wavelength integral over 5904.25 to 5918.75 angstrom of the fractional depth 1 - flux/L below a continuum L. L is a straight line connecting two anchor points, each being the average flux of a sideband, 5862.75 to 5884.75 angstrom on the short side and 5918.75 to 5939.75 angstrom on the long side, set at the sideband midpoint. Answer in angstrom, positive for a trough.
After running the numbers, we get 1.8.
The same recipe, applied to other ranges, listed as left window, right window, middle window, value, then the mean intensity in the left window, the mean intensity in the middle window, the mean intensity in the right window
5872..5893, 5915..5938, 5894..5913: 1.4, 16.5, 15.7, 17.4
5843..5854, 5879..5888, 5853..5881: -1.8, 18.8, 18.3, 15.7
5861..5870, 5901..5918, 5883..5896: 1.7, 18.5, 14.8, 15.8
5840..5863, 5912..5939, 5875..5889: 1.4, 18.6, 16.3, 17.2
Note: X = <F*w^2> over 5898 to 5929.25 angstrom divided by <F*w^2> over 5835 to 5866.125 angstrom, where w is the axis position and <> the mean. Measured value 0.9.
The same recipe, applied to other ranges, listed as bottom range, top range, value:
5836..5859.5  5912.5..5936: 0.93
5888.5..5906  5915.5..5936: 1.14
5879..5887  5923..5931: 1.13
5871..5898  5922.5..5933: 1.12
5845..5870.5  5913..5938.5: 0.96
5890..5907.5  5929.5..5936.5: 1.16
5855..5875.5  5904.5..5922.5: 0.89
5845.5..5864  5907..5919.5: 0.88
